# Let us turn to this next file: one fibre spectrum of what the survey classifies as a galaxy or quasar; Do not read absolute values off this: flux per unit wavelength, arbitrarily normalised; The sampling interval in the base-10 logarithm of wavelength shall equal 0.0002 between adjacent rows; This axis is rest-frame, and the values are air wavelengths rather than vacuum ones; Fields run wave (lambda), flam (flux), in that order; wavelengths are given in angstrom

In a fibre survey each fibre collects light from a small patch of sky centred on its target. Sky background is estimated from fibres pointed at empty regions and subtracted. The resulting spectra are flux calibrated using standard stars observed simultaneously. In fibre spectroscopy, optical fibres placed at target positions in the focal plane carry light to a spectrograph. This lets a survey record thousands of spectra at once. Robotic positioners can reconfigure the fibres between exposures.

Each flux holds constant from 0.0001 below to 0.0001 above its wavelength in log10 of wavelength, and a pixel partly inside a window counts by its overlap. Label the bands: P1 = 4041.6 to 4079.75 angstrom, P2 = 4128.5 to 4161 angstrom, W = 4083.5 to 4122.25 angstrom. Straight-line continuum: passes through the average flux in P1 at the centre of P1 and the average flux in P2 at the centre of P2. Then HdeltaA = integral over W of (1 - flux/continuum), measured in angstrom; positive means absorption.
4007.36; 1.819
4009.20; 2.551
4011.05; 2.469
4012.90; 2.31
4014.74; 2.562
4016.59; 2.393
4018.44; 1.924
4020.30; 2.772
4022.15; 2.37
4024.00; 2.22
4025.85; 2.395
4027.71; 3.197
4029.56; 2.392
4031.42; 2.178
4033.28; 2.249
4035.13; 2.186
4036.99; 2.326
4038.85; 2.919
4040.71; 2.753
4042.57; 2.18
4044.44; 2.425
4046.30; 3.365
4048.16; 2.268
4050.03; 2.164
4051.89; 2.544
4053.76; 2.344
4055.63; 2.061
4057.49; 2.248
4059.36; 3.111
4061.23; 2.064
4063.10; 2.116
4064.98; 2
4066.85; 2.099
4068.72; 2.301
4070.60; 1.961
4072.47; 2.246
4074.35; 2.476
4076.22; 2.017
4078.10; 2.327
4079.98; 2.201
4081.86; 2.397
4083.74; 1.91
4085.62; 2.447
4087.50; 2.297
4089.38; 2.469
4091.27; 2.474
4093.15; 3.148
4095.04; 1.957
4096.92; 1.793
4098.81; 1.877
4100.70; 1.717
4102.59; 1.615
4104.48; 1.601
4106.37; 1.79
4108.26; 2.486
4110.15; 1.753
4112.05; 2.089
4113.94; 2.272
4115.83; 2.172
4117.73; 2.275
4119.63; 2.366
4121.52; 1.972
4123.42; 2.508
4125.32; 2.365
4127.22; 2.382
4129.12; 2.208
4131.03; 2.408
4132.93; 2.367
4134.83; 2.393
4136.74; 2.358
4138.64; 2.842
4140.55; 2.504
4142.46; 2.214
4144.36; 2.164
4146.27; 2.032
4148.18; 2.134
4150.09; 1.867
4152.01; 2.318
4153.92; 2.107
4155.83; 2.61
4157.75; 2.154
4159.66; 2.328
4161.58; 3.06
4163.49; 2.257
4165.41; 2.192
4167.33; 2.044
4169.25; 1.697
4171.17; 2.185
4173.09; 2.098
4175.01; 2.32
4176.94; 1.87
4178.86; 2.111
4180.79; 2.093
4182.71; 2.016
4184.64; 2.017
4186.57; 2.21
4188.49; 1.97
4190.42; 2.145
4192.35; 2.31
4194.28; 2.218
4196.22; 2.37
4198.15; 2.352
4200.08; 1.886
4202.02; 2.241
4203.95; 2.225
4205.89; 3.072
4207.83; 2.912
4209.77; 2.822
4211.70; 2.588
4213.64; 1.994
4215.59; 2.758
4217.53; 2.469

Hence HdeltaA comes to 3.13 angstrom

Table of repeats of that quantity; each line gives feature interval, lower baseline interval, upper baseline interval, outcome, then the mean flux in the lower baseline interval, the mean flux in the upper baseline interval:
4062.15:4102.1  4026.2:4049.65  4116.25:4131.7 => 3.6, 2.52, 2.3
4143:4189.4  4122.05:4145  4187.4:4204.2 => 2.5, 2.39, 2.19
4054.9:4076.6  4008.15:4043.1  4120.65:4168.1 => 1.5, 2.44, 2.31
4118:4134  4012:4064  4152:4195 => -0.3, 2.43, 2.19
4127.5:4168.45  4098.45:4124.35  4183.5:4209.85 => -2.9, 2.04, 2.32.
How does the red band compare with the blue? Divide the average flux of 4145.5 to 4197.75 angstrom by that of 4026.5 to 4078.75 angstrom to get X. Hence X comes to 0.92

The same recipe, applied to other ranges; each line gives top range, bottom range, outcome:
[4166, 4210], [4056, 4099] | 0.98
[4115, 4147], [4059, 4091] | 1.03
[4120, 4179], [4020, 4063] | 0.92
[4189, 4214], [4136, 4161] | 1.05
